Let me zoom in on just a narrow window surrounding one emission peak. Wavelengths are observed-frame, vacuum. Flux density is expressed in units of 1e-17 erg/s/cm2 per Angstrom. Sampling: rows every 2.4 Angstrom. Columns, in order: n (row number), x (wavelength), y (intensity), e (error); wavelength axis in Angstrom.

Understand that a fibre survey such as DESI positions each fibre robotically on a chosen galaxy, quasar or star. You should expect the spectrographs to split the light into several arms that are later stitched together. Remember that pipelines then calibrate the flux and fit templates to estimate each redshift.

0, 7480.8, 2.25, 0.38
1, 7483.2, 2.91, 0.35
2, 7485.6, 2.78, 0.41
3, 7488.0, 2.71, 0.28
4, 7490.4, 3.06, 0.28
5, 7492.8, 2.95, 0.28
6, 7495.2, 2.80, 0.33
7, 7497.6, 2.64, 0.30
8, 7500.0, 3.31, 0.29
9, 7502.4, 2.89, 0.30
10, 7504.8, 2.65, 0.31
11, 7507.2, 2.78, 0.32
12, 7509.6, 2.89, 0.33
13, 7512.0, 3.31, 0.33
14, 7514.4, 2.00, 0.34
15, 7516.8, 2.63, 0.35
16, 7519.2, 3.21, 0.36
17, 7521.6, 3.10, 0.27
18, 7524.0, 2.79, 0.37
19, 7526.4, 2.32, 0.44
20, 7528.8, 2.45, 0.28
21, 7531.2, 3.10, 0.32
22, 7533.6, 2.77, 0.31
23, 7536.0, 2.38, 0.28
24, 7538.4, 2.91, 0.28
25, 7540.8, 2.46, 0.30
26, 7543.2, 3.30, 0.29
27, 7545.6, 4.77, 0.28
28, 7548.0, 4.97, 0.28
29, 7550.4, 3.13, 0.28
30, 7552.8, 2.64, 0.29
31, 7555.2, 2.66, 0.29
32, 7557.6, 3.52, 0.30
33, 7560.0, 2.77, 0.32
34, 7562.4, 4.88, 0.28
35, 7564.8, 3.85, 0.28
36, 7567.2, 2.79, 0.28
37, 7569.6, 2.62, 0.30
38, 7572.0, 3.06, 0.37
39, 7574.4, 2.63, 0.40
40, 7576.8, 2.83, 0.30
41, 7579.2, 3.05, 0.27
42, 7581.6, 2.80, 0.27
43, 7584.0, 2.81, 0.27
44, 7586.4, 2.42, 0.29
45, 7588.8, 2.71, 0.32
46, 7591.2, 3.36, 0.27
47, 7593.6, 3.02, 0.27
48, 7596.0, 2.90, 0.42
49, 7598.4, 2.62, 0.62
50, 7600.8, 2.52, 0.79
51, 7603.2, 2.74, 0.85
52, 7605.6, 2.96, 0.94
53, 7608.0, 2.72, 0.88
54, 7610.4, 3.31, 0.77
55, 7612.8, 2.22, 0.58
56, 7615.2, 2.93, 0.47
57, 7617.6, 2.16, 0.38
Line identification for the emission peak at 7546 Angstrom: [S II]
